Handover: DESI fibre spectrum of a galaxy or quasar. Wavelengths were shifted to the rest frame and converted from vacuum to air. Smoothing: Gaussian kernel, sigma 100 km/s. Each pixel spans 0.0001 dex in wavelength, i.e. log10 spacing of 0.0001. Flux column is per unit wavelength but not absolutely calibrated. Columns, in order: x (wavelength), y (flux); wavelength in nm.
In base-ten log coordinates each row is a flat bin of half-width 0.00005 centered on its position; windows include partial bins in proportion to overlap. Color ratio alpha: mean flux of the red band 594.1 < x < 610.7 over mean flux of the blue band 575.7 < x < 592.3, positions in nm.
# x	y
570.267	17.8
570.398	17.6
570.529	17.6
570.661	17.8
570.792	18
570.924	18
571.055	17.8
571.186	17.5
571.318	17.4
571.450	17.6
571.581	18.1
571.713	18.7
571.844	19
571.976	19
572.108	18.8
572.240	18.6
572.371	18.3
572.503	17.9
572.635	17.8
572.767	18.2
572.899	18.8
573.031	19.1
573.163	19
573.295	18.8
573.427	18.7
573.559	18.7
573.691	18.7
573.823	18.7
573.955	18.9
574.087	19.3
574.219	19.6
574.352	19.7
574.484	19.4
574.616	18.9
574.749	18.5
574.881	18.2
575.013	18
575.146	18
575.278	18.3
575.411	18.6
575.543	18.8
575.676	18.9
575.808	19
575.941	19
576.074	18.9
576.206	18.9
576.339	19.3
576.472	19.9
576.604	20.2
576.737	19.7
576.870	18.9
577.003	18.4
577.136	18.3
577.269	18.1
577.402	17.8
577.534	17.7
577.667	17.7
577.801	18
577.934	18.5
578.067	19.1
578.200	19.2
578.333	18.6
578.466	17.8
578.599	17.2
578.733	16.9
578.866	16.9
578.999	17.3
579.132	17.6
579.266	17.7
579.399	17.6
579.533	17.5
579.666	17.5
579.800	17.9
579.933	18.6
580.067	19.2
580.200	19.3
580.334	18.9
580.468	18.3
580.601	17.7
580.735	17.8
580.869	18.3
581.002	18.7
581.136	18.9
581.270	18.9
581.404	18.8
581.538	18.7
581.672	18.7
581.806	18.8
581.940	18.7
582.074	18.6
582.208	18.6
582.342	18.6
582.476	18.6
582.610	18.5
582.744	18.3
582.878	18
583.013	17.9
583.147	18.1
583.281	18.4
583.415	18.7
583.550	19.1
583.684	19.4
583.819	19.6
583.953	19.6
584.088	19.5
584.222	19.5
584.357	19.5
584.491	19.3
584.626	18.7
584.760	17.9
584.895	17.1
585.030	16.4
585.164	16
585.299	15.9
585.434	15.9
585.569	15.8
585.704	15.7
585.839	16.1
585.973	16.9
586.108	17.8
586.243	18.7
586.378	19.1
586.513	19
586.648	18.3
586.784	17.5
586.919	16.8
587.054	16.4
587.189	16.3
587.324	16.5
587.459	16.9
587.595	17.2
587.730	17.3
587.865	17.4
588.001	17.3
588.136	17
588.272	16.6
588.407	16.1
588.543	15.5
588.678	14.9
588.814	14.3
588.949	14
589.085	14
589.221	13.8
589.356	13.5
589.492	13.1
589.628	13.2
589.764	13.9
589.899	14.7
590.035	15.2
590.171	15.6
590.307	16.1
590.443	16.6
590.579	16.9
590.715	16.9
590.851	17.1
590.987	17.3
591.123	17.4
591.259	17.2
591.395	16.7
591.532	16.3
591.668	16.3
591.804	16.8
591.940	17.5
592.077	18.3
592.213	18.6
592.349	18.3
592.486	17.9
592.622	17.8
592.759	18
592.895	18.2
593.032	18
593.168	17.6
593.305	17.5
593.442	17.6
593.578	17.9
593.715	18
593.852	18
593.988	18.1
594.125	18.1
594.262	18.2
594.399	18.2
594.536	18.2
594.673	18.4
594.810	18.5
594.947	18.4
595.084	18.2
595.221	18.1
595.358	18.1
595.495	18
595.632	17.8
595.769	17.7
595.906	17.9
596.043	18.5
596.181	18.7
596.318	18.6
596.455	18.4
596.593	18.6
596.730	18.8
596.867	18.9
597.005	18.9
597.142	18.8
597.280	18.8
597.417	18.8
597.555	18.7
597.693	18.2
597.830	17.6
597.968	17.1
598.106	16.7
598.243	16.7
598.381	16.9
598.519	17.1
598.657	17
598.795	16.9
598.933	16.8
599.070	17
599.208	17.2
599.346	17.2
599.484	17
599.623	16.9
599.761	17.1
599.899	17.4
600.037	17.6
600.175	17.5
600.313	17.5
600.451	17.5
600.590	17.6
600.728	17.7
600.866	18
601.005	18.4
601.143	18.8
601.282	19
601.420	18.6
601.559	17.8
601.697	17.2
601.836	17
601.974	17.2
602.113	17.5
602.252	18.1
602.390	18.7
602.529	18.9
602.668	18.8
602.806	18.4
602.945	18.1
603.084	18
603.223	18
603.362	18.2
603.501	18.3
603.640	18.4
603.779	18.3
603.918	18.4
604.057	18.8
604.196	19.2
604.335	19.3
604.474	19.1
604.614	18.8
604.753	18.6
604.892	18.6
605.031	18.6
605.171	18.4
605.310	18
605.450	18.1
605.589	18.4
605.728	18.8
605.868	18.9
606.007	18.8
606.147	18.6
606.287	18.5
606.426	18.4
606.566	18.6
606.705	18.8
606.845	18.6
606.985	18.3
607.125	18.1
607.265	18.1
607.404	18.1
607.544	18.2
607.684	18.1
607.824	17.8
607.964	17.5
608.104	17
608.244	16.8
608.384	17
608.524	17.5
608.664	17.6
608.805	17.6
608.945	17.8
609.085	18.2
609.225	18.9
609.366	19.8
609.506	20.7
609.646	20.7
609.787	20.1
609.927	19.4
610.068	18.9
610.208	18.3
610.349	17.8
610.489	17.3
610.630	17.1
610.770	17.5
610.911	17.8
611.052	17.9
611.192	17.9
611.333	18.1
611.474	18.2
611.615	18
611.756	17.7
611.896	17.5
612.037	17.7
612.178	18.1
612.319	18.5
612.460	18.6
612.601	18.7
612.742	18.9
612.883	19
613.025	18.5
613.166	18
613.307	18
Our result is 1.0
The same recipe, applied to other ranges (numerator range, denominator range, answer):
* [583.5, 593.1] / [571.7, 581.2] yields 0.91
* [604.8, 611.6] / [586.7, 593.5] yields 1.11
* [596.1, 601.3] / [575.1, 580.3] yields 0.97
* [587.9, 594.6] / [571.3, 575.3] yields 0.89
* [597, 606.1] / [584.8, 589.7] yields 1.11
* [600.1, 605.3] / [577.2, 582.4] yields 1.00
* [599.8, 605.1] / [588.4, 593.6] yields 1.12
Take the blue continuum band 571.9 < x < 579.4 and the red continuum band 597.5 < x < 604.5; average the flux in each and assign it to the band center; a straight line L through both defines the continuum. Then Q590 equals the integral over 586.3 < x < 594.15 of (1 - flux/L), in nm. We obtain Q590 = 0.621 nm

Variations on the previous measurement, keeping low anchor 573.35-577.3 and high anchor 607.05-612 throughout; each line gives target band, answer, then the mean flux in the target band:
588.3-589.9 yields 0.370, 14.3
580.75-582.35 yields 0.007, 18.7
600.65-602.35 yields 0.034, 18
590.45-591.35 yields 0.071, 17.1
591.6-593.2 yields 0.064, 17.8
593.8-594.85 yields 0.015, 18.2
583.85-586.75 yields 0.141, 17.8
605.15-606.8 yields -0.028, 18.5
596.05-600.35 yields 0.153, 17.7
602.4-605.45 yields -0.044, 18.5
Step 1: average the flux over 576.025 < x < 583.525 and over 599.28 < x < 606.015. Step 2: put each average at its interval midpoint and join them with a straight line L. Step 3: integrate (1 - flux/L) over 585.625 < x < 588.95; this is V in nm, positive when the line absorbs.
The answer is 0.27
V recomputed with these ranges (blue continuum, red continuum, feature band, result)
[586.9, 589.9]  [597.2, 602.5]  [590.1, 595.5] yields -0.429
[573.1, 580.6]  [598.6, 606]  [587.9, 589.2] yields 0.198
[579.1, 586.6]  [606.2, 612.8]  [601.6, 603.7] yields 0.020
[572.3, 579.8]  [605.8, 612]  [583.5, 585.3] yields -0.006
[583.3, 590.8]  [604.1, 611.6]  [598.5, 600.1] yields 0.054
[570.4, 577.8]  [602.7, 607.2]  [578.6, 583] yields 0.073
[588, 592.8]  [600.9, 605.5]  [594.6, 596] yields -0.095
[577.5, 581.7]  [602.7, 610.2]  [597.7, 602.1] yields 0.229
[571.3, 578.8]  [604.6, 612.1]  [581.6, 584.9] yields -0.039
